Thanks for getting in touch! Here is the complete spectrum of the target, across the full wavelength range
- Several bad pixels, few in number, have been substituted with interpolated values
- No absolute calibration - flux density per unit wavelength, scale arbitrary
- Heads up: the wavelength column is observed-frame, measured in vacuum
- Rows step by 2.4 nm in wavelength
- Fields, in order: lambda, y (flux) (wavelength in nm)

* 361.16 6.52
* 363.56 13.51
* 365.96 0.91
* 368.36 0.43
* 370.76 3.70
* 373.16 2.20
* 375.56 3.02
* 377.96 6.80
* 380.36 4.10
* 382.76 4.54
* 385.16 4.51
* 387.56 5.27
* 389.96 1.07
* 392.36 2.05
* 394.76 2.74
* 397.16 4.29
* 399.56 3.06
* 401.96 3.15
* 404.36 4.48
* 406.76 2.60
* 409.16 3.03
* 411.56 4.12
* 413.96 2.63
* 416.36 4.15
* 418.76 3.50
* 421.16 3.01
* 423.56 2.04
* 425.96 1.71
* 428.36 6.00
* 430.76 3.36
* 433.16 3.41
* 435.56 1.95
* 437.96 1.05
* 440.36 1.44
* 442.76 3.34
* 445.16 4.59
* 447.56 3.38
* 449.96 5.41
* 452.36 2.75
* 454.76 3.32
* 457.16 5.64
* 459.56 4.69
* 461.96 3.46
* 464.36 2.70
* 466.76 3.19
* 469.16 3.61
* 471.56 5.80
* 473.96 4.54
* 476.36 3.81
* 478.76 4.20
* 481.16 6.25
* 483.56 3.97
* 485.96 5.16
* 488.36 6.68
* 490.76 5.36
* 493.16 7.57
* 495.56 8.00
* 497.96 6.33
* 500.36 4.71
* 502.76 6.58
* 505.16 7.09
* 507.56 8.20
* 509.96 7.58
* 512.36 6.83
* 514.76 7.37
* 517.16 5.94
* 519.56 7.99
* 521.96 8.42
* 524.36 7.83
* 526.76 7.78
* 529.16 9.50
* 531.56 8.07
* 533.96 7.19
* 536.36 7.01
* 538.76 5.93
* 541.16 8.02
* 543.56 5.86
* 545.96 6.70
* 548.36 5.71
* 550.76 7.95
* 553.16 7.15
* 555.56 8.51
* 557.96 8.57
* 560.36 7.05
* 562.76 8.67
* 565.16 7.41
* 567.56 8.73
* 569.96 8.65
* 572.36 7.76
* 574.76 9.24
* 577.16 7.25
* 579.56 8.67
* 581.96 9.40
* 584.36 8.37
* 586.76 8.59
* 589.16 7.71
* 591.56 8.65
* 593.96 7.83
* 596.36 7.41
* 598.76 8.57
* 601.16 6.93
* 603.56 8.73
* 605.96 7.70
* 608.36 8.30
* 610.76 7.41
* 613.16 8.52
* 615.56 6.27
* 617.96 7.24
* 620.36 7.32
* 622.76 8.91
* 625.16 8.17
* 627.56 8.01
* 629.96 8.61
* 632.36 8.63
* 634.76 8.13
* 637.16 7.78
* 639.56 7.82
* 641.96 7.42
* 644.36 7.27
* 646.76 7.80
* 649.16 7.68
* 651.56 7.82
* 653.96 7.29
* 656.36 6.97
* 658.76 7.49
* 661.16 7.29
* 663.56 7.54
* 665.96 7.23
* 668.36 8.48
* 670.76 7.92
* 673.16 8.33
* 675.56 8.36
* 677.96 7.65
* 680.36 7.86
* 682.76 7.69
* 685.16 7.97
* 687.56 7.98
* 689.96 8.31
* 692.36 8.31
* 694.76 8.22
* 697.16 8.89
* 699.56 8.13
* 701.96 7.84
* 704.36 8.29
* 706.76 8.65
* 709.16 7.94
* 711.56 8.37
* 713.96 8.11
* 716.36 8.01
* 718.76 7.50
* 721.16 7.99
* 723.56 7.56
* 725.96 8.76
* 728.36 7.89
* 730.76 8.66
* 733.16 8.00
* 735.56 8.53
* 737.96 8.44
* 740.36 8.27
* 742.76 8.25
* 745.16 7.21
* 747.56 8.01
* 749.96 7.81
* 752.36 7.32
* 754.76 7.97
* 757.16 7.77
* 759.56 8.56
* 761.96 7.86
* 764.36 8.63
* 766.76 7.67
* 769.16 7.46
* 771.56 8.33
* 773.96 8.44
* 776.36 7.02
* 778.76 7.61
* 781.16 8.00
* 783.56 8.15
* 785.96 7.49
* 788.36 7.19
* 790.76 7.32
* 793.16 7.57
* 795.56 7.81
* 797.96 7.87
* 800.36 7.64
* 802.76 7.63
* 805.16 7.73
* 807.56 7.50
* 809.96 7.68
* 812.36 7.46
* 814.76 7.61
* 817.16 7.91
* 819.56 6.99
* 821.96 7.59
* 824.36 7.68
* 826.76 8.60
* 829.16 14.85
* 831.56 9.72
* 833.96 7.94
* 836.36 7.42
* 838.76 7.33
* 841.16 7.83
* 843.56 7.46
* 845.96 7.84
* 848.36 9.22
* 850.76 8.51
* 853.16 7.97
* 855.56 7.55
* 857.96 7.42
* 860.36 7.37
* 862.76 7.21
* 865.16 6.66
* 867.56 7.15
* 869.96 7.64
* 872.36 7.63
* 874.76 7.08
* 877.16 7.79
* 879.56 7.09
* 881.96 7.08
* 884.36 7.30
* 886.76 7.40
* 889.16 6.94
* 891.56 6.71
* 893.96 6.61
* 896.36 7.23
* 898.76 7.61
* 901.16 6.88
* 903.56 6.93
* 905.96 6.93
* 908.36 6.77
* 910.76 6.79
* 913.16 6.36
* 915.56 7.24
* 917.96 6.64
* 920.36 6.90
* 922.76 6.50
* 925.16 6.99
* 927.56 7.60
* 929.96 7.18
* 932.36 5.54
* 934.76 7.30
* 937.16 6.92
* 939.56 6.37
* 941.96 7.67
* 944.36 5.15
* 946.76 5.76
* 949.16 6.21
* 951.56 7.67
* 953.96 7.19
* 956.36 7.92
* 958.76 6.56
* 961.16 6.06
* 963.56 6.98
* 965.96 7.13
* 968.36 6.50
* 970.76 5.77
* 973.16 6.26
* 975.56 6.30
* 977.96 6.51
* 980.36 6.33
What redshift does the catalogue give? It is 0.26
